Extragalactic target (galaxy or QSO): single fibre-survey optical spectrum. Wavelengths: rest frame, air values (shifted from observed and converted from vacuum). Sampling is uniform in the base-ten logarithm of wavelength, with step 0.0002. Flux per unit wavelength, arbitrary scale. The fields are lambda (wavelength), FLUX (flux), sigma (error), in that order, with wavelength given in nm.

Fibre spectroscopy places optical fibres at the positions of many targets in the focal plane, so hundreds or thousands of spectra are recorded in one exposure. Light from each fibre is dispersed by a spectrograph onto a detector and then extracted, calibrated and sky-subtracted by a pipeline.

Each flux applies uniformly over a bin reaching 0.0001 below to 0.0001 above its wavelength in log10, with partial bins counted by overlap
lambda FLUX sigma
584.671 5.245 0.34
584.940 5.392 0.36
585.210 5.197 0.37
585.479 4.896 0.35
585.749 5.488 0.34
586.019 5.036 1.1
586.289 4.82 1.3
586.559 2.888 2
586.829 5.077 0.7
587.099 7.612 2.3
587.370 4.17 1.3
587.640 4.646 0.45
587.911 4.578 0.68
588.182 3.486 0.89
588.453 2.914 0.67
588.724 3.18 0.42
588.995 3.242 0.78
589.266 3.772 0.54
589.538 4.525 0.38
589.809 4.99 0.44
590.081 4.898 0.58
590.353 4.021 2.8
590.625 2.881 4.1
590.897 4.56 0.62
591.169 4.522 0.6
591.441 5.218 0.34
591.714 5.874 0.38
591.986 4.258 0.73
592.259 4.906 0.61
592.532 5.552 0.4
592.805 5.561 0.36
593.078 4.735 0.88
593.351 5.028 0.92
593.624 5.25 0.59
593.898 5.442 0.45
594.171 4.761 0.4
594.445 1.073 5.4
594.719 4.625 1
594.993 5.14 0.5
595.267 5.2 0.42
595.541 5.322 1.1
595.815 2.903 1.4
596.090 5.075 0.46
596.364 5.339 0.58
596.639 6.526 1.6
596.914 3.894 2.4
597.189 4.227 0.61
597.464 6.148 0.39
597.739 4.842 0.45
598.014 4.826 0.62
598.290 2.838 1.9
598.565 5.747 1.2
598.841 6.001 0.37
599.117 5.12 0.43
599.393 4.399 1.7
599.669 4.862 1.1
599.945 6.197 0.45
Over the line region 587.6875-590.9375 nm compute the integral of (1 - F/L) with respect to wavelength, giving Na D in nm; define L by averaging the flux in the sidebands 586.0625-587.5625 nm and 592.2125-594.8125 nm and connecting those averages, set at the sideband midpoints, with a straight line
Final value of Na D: 0.61 nm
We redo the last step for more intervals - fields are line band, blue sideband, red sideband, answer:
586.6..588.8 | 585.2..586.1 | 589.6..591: 0.17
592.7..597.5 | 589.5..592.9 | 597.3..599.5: 0.12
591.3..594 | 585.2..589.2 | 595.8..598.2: -0.27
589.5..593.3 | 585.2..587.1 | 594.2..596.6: -0.09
